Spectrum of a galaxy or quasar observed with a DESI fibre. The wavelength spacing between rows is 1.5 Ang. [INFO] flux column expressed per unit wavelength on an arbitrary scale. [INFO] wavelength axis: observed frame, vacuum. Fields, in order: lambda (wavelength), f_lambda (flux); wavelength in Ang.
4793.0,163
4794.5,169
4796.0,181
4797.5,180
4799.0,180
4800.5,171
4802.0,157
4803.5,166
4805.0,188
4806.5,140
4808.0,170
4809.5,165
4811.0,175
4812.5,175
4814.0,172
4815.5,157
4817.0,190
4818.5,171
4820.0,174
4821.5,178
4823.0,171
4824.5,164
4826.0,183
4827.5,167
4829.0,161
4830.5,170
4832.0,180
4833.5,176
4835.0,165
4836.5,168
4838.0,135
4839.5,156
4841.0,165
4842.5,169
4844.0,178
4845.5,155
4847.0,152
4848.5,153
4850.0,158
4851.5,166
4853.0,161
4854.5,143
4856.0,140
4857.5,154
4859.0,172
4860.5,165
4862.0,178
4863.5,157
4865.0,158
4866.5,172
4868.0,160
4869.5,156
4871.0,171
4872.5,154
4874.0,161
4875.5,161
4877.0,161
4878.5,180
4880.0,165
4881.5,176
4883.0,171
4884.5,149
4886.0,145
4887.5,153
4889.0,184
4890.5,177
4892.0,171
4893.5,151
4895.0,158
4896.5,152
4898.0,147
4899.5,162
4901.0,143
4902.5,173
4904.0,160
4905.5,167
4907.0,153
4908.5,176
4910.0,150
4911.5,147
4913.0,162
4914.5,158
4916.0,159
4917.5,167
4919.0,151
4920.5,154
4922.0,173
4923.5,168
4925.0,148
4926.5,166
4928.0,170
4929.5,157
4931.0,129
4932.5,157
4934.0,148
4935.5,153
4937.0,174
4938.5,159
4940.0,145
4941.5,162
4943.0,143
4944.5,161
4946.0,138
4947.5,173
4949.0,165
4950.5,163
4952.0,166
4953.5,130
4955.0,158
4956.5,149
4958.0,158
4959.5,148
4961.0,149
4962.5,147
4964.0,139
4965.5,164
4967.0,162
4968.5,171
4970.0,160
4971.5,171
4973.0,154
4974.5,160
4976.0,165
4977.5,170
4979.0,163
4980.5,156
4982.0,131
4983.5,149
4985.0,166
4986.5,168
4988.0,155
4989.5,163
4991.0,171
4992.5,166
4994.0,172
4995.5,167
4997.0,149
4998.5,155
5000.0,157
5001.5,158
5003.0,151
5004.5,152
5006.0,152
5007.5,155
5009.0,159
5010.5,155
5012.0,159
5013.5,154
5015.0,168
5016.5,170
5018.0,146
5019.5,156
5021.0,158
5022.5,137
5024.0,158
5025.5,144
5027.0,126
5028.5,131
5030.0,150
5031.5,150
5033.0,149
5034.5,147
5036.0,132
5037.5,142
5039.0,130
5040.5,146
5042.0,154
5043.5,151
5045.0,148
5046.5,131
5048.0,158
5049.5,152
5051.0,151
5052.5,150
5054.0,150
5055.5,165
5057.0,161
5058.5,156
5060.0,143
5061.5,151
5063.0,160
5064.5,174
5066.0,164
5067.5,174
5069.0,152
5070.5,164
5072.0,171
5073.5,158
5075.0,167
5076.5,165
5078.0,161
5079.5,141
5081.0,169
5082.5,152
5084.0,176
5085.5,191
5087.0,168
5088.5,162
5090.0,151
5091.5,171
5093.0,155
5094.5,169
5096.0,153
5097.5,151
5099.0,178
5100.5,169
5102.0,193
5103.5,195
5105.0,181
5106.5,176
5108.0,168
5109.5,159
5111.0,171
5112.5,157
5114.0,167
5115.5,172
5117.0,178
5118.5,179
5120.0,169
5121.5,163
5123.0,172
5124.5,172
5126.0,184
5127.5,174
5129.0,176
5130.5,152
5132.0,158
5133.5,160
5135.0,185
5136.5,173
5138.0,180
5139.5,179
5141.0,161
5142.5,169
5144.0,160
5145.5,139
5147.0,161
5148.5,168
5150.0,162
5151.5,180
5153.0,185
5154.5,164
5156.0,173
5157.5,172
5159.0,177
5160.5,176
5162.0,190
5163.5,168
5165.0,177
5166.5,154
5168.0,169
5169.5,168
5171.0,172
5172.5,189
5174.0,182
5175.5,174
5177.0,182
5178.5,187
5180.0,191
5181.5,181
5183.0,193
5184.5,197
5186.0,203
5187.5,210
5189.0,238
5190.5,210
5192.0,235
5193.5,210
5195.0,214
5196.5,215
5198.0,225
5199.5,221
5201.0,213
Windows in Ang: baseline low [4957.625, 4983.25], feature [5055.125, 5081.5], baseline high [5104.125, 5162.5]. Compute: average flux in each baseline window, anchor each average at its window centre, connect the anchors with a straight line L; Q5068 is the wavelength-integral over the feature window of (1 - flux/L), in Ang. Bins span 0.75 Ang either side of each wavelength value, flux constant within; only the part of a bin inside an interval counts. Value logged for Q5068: 0.66 Ang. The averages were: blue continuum 157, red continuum 170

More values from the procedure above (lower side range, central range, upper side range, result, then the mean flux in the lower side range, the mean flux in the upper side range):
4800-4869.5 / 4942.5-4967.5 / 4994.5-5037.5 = 0.4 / 165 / 152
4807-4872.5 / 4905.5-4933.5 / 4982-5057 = 0.2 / 165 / 153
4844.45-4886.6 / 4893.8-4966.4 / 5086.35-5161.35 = 3.0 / 161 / 169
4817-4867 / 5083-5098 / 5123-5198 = 1.1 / 164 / 181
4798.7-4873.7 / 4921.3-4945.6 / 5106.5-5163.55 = 1.4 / 165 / 170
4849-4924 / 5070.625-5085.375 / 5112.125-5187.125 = 0.6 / 161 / 174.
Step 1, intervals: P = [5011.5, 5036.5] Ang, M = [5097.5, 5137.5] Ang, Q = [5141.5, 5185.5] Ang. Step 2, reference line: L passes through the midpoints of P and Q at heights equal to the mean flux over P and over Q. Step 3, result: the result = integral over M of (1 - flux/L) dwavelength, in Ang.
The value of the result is -1.4 Ang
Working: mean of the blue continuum 149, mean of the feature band 172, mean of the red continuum 175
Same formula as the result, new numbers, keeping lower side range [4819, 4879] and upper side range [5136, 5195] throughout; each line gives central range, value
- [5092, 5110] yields 0.72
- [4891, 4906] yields 0.71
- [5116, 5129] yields 0.37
